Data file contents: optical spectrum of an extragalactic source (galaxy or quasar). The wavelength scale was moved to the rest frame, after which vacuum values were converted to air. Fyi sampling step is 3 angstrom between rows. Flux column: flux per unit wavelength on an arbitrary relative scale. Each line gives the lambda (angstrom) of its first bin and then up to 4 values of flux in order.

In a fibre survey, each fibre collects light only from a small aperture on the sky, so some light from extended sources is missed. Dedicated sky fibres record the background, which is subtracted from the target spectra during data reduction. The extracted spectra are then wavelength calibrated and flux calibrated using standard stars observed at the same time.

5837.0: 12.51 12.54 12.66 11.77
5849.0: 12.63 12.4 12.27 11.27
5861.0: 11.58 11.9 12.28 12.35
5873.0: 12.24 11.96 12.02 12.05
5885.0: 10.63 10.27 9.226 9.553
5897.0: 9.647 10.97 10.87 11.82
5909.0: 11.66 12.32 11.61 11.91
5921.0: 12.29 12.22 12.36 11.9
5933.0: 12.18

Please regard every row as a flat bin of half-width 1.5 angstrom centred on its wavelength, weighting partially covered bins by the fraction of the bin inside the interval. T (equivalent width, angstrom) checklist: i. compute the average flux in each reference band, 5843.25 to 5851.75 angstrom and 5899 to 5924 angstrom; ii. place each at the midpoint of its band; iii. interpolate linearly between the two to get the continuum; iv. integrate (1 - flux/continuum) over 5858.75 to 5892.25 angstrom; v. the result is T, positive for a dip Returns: 1.5 angstrom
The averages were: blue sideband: 12.3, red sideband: 11.7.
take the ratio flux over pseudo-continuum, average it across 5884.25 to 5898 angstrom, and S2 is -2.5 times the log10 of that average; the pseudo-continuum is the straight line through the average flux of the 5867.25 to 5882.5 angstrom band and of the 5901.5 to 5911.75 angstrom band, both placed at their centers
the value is 0.20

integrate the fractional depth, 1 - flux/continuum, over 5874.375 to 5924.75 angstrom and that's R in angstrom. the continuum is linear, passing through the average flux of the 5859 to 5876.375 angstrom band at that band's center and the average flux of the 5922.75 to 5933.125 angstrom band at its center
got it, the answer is 3.7 angstrom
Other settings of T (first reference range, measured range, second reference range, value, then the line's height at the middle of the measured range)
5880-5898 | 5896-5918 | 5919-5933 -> -0.25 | 11.2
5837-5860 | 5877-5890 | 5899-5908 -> 0.47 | 11.6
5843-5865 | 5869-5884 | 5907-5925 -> -0.07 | 12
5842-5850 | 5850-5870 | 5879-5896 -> -0.53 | 11.7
